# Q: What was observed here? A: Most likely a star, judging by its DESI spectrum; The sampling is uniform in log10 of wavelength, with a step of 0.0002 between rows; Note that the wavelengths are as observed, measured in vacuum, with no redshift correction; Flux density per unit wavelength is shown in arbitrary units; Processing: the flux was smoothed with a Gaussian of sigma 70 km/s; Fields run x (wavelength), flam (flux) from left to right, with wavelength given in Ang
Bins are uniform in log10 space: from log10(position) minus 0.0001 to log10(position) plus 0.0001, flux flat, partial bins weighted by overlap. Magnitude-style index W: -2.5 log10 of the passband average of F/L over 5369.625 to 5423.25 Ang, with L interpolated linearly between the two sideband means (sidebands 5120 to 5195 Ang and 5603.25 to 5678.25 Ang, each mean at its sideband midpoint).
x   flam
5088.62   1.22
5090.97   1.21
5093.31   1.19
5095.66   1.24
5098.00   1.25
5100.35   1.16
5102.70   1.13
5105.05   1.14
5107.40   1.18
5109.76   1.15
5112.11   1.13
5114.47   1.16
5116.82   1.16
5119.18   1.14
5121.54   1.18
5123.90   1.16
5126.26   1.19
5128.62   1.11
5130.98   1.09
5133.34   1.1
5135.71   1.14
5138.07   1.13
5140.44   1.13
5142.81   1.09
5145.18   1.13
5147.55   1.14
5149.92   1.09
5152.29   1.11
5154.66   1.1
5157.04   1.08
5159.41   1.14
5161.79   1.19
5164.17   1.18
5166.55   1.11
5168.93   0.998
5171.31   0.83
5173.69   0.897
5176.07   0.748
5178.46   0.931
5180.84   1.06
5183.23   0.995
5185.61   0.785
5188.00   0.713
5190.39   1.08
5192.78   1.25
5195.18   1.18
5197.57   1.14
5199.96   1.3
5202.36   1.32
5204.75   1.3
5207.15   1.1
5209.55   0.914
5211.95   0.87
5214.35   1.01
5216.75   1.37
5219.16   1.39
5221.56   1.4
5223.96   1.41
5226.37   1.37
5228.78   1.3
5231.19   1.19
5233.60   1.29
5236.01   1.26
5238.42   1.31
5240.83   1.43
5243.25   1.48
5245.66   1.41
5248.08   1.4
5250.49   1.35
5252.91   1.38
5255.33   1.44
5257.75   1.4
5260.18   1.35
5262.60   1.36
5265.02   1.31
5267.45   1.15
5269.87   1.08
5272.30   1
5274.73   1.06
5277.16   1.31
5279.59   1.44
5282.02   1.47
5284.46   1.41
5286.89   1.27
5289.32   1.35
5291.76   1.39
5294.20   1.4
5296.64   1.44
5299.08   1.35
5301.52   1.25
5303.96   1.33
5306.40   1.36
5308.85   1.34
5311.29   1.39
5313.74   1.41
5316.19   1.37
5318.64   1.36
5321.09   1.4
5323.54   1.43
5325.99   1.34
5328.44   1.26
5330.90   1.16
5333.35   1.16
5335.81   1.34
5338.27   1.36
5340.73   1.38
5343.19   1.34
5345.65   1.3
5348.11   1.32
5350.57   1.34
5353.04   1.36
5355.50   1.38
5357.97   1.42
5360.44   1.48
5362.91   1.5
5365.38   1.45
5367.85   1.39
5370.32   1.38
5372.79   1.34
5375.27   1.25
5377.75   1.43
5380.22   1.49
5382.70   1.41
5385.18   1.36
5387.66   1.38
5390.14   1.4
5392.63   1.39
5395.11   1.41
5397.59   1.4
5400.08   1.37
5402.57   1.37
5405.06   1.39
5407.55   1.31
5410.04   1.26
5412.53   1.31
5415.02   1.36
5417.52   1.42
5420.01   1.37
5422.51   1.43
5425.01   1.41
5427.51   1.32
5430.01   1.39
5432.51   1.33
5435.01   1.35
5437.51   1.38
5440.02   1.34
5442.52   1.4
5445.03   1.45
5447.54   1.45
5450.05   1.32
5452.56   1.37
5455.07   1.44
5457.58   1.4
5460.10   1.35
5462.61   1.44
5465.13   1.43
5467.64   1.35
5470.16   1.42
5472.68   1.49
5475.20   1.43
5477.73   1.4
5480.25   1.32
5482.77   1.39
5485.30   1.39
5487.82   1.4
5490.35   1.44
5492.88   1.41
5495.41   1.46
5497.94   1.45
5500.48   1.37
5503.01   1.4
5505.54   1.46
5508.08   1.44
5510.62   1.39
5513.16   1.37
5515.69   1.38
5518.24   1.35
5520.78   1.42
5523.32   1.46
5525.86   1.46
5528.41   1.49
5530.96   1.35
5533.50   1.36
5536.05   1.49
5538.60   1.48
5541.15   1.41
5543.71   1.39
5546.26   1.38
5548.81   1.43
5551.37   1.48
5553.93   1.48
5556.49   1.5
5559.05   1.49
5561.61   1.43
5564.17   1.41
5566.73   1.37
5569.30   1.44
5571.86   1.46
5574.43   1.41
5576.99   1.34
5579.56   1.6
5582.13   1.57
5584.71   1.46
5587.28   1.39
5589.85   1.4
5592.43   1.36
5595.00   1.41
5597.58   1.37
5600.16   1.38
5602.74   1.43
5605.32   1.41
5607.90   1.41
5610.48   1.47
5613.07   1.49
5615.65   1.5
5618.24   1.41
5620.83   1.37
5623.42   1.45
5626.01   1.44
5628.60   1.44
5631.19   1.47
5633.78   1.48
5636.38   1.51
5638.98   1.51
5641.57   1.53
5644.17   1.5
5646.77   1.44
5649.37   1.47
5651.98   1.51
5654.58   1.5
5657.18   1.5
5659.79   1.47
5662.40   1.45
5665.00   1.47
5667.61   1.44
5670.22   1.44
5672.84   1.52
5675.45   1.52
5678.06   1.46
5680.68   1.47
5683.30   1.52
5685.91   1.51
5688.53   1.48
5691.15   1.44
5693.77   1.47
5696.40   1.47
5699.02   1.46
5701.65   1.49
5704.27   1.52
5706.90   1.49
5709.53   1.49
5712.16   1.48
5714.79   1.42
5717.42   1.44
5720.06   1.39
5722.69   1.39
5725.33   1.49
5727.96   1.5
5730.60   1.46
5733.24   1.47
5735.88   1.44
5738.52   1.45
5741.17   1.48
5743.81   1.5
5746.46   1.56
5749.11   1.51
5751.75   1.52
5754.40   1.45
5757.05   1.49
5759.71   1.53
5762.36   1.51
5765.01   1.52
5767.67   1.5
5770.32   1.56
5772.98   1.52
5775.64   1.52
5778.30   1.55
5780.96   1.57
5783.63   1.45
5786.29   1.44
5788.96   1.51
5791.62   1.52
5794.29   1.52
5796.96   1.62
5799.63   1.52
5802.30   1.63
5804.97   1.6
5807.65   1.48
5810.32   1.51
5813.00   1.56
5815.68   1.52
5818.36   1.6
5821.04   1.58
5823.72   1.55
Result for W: -0.09 mag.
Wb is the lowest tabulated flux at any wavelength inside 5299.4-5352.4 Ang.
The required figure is 1.16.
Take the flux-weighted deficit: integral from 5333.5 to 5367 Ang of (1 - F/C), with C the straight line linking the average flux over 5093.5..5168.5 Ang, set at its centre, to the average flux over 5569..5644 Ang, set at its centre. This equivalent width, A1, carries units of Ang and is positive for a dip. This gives -2.4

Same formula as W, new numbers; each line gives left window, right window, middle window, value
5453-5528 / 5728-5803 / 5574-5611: 0.016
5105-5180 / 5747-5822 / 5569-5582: -0.057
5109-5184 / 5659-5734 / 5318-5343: -0.089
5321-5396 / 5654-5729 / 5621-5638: -0.006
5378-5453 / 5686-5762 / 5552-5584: -0.024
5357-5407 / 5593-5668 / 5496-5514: 0.010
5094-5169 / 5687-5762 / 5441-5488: -0.059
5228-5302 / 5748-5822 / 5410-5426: 0.009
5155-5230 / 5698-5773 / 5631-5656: -0.055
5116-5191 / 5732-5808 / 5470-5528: -0.079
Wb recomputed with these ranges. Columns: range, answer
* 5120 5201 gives 0.713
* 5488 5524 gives 1.35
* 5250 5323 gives 1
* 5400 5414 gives 1.26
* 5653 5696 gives 1.44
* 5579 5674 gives 1.36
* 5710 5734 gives 1.39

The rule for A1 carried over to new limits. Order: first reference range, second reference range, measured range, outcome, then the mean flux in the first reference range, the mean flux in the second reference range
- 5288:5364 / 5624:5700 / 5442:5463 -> 0.0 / 1.35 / 1.48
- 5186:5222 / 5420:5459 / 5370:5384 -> -0.7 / 1.14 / 1.38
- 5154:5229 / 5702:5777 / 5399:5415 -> -1.0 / 1.11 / 1.49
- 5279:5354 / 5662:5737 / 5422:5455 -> 0.1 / 1.35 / 1.47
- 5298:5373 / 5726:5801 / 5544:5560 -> -0.3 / 1.35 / 1.51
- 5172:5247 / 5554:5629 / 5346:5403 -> -4.8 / 1.17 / 1.44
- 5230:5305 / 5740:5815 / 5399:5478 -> 0.5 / 1.32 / 1.52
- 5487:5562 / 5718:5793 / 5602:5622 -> 0.2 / 1.43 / 1.49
